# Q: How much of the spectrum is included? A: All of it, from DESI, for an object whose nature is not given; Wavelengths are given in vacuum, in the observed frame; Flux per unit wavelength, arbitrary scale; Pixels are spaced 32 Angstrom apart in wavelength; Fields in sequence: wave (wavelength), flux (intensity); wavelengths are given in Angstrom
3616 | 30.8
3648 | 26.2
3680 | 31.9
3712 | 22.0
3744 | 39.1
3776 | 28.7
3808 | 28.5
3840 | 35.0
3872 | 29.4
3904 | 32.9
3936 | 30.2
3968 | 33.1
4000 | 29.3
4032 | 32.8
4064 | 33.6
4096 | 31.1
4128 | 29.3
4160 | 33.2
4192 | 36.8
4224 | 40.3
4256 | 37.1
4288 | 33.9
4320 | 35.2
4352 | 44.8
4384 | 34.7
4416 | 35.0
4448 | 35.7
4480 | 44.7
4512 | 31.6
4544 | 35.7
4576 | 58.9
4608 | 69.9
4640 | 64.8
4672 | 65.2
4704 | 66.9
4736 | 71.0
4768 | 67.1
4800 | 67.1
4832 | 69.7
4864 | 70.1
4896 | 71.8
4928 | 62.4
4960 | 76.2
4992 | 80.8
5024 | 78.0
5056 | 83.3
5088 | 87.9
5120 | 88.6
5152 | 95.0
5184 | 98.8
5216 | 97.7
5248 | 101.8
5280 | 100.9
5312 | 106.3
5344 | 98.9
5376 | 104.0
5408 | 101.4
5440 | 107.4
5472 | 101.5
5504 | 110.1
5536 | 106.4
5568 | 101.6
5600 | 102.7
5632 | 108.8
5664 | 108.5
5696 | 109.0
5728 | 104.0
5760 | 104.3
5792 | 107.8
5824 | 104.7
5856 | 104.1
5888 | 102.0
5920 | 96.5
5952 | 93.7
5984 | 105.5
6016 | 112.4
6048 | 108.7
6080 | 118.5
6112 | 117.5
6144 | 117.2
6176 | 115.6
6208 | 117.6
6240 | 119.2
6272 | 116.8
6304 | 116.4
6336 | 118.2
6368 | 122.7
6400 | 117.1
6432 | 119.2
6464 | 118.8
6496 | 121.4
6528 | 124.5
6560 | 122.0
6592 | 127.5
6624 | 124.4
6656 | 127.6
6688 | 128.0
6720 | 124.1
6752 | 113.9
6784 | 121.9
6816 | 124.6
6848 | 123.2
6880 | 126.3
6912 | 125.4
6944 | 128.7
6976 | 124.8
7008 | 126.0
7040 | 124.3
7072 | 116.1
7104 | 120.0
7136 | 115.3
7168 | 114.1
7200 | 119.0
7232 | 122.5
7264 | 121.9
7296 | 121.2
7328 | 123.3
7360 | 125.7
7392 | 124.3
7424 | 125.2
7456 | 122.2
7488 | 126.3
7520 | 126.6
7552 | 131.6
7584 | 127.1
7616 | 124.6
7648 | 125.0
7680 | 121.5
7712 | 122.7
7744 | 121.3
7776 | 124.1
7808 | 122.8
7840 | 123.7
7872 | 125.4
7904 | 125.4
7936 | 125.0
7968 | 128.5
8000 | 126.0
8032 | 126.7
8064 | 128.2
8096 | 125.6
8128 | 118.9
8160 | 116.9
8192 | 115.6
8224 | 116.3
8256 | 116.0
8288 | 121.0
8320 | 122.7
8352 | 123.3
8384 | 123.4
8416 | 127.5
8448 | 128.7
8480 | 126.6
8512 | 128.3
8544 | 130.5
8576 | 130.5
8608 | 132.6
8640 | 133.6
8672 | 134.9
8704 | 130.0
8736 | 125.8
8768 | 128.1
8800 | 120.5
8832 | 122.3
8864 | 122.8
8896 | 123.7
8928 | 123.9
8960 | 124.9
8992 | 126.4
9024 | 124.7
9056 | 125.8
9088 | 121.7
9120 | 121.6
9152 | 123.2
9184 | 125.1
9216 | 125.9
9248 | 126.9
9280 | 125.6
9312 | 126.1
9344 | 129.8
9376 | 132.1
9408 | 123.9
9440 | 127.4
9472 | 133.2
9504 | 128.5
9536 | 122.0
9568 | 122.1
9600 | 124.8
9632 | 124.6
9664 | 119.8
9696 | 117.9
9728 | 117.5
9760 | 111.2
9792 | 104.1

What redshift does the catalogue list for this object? 0.147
